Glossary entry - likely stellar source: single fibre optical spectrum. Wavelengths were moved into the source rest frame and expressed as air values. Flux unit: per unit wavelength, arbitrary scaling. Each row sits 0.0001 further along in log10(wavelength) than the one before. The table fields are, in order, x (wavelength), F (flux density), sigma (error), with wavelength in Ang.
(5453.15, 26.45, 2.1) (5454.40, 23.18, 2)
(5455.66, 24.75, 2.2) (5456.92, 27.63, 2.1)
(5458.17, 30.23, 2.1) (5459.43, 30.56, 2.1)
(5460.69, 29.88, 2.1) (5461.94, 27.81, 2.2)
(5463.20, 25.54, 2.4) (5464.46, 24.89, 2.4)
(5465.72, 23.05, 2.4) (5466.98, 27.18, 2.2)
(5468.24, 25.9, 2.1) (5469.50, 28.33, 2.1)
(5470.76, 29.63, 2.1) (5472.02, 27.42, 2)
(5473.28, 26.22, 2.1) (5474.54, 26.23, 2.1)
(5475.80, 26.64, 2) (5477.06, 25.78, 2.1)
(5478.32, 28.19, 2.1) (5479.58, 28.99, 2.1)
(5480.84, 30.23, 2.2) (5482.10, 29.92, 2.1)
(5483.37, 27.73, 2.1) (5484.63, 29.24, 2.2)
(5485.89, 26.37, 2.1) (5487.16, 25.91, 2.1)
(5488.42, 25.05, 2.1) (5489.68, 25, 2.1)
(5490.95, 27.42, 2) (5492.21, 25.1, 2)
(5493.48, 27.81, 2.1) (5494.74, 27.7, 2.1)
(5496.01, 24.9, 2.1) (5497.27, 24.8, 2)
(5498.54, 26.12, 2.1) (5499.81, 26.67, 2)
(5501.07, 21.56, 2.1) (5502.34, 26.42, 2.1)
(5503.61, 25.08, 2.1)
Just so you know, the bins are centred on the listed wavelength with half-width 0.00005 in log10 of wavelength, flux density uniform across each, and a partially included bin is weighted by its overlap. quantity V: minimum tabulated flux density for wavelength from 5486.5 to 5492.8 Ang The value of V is 25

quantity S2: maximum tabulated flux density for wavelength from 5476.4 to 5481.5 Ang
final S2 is 30.23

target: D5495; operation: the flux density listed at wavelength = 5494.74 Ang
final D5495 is 27.7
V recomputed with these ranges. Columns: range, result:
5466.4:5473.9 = 25.9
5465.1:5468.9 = 23.05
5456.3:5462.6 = 27.63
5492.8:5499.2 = 24.8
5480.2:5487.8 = 25.91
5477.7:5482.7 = 28.19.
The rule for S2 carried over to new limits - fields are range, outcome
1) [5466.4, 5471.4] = 29.63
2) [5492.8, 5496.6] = 27.81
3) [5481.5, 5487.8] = 29.92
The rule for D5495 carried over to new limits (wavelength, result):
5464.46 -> 24.89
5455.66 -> 24.75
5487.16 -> 25.91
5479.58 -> 28.99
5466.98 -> 27.18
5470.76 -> 29.63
